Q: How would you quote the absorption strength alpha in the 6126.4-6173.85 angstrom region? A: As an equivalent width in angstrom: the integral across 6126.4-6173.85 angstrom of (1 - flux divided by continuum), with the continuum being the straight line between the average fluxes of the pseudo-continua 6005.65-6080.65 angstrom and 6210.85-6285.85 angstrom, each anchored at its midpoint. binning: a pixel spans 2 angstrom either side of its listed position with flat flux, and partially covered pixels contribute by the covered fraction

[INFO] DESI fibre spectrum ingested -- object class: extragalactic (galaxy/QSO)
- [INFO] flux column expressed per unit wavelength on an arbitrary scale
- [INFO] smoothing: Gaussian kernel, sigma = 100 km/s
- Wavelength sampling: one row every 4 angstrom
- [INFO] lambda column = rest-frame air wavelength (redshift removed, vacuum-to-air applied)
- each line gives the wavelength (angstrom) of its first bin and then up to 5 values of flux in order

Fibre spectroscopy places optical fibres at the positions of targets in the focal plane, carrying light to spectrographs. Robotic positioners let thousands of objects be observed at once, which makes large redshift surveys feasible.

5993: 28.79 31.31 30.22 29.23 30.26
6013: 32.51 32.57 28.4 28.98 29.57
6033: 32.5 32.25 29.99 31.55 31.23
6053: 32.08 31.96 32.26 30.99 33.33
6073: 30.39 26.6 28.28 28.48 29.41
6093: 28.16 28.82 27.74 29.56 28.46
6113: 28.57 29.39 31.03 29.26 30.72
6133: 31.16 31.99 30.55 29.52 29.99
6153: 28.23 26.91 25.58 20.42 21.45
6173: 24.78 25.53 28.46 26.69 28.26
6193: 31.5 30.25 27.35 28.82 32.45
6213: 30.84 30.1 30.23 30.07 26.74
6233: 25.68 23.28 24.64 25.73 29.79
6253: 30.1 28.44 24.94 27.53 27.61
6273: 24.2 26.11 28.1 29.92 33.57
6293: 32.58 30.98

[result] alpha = 2.4 angstrom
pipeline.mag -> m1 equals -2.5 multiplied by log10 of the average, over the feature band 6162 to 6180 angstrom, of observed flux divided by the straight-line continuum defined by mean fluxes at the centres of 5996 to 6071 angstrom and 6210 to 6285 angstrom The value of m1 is 0.22 mag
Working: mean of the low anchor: 31.1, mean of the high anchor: 27.6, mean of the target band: 23.5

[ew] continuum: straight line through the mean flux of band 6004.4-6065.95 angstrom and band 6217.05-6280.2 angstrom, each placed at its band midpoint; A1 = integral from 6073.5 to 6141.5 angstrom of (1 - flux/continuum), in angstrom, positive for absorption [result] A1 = 0.9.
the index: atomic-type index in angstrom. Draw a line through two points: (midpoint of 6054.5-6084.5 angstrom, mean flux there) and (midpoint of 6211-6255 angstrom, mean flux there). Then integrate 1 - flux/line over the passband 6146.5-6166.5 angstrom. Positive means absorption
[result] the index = 1.8 angstrom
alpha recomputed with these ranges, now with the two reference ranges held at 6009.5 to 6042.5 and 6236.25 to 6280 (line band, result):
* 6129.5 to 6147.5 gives -1.2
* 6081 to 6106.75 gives 0.8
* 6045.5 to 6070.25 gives -1.3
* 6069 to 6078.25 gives 0.1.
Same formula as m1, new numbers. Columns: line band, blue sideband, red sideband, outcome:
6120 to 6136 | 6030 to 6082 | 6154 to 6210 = -0.069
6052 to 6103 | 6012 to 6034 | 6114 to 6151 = 0.023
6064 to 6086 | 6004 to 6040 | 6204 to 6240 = 0.017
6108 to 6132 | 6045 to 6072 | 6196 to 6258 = 0.033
